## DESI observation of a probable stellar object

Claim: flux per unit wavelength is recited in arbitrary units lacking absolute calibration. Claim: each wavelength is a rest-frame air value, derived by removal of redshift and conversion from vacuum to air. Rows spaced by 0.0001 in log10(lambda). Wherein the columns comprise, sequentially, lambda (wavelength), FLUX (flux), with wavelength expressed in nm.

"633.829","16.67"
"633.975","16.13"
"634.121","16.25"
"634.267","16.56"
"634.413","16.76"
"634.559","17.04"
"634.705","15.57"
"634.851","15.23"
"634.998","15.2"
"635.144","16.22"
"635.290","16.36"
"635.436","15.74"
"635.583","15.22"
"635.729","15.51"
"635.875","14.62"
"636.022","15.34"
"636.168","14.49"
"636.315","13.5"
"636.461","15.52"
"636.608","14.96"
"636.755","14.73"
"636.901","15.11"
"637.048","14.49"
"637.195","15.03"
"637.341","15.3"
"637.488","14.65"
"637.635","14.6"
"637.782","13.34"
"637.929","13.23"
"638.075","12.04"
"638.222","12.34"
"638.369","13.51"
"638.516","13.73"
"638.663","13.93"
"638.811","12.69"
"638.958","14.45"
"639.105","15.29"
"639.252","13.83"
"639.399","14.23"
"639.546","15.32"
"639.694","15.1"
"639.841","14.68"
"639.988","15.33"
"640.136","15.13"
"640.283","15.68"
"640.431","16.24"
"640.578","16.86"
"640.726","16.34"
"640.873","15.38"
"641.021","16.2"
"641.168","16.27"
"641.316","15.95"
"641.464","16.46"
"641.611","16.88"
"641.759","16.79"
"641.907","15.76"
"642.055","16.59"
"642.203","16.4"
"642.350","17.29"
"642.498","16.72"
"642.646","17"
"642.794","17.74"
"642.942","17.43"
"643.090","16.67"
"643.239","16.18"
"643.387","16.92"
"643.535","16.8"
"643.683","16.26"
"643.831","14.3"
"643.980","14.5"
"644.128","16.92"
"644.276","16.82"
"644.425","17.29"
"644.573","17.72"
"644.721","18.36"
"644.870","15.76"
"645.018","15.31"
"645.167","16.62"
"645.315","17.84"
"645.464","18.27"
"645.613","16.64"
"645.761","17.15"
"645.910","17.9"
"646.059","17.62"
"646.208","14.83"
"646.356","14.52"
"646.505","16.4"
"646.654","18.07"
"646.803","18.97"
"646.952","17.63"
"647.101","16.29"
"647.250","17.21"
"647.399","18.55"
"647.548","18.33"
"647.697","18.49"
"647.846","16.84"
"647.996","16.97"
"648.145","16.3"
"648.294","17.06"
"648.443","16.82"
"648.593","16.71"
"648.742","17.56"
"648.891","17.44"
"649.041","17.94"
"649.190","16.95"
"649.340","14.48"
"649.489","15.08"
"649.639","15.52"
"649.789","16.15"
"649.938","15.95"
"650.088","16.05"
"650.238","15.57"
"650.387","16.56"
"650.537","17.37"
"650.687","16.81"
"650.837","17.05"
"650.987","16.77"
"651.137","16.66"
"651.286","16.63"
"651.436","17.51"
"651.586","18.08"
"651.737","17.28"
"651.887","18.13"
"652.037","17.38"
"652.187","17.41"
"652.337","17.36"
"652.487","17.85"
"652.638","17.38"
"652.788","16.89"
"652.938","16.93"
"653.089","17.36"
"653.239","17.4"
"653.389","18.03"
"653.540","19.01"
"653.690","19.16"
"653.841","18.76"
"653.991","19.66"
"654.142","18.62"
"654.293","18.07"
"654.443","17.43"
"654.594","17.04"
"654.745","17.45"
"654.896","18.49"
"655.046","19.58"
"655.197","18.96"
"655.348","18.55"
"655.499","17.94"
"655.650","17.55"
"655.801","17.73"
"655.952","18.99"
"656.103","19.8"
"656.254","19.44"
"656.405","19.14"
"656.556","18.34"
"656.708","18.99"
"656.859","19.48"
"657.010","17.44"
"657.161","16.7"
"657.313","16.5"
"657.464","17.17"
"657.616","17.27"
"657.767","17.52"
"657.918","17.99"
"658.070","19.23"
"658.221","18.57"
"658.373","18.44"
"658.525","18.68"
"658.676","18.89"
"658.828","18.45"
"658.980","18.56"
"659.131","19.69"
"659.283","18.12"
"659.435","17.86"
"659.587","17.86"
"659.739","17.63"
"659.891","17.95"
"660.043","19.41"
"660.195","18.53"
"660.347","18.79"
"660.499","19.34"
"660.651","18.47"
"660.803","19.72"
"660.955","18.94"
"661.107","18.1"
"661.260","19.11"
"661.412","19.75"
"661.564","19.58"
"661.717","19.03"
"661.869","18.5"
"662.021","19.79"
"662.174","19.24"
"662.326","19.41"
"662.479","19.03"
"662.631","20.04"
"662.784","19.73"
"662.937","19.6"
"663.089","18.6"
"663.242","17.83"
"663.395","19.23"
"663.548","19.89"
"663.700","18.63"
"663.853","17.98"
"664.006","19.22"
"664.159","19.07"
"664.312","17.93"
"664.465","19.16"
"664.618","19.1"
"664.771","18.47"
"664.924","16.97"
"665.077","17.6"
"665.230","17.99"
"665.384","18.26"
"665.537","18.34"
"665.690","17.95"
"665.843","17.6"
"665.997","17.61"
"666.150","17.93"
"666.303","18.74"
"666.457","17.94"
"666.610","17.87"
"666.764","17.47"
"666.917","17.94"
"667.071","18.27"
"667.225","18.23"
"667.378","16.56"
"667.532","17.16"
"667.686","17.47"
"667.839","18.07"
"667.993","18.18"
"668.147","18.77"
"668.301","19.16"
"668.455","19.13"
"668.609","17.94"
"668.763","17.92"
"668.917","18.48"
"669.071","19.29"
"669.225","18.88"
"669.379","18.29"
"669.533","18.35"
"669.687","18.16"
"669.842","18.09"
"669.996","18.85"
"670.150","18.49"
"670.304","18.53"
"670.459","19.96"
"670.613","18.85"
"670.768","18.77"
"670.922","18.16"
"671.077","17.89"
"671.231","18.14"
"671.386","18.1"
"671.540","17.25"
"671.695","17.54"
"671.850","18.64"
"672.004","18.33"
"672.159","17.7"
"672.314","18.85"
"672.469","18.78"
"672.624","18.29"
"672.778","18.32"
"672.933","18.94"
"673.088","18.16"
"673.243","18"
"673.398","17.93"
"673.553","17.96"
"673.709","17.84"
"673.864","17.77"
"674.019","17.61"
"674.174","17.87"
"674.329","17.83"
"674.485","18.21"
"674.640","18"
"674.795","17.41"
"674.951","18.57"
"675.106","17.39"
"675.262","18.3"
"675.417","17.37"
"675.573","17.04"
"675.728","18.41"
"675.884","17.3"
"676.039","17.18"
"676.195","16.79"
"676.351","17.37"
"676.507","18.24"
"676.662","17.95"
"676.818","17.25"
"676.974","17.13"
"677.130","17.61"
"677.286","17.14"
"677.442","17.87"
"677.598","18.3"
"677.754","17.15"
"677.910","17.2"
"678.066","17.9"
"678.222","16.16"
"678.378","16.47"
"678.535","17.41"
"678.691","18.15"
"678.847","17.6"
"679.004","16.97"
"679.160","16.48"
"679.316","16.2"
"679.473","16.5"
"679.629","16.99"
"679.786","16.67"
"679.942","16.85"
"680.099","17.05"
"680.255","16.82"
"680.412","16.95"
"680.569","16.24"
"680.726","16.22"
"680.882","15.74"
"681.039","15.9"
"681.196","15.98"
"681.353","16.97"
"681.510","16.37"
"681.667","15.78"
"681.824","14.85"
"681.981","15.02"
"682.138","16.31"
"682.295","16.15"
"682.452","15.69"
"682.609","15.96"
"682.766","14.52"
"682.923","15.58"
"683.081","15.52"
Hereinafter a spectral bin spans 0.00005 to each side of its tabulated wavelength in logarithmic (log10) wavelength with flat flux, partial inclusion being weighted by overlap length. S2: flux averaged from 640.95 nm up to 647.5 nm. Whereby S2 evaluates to 16.8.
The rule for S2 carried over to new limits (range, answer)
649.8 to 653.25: 17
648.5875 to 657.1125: 17.6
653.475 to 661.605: 18.5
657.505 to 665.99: 18.7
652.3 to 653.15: 17.3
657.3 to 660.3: 18.3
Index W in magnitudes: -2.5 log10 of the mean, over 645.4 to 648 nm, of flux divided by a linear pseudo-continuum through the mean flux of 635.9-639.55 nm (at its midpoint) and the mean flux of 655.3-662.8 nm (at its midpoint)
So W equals -0.08 mag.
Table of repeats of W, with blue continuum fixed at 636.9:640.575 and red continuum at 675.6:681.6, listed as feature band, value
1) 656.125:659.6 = -0.17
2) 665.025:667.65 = -0.10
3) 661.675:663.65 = -0.20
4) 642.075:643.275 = -0.16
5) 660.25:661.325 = -0.19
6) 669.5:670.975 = -0.13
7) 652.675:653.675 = -0.15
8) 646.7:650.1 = -0.13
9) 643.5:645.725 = -0.13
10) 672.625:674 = -0.09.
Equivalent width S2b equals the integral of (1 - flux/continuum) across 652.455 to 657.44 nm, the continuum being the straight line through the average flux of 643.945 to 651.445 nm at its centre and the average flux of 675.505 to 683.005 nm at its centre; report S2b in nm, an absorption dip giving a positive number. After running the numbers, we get -0.41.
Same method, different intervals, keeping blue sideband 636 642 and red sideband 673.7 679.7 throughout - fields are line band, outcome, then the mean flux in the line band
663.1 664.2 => -0.149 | 18.8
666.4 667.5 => -0.061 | 17.7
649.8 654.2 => -0.454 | 17.4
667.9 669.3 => -0.143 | 18.6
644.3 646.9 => -0.283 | 17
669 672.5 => -0.281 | 18.4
